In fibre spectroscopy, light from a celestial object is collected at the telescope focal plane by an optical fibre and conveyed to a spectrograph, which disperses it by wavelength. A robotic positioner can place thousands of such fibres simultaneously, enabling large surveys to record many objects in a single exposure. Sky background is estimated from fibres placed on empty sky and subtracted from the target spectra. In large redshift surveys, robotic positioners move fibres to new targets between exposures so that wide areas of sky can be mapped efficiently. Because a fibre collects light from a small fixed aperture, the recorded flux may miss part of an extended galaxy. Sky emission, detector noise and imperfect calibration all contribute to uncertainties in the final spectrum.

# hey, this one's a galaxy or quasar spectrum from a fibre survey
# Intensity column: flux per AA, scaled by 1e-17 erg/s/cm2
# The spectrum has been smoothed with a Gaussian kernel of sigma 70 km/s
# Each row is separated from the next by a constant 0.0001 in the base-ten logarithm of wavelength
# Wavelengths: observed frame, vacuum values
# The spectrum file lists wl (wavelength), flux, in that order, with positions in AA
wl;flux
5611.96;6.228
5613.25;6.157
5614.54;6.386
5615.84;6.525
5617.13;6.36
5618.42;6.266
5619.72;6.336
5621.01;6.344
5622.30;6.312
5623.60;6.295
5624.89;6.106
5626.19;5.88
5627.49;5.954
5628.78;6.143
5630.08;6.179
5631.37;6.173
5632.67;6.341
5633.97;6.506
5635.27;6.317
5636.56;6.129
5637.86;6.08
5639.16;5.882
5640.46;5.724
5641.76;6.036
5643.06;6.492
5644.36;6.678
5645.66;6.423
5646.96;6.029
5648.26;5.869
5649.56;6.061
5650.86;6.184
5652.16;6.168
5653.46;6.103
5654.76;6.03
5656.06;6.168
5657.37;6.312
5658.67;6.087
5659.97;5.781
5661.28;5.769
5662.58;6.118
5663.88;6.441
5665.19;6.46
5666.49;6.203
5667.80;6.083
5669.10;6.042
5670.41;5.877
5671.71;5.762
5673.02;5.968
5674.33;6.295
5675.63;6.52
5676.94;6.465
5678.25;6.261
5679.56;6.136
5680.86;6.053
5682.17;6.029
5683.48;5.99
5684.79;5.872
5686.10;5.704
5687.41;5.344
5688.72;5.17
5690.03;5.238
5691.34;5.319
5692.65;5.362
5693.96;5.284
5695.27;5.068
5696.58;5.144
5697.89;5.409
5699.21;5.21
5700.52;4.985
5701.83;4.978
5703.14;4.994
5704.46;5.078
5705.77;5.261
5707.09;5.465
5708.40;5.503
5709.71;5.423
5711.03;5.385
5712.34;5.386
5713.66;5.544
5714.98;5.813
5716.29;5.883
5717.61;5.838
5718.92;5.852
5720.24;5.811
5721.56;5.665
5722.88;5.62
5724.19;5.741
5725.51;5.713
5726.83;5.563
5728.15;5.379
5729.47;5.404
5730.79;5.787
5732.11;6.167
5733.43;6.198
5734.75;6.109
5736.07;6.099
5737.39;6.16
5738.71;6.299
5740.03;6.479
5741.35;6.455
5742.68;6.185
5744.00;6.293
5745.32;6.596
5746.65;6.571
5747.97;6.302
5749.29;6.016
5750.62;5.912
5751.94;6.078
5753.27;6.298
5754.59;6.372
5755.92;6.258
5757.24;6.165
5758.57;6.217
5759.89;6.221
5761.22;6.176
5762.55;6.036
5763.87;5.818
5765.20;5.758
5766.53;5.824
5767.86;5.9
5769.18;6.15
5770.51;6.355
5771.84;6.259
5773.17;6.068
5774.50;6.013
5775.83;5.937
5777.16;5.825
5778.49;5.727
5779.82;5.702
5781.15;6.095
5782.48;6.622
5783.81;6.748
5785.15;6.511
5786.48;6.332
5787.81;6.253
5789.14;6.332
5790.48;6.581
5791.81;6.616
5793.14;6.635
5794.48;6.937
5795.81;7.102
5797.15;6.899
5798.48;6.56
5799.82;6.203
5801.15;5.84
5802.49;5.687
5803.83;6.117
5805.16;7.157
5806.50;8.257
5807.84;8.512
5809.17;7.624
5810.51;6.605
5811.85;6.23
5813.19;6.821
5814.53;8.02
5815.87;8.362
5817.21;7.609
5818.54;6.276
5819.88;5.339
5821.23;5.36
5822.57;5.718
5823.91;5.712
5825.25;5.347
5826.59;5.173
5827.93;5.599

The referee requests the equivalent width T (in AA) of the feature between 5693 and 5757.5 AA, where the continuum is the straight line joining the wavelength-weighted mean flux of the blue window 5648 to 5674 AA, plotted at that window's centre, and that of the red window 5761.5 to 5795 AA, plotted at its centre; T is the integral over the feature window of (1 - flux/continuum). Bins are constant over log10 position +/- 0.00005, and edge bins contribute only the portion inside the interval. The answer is 3.9 AA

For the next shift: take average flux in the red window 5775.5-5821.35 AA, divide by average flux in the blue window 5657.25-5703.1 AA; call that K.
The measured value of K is 1.15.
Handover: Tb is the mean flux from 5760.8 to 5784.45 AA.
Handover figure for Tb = 6.06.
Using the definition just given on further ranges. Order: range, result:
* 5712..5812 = 6.22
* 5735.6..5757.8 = 6.27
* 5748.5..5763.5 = 6.16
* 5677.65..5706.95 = 5.45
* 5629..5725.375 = 5.84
